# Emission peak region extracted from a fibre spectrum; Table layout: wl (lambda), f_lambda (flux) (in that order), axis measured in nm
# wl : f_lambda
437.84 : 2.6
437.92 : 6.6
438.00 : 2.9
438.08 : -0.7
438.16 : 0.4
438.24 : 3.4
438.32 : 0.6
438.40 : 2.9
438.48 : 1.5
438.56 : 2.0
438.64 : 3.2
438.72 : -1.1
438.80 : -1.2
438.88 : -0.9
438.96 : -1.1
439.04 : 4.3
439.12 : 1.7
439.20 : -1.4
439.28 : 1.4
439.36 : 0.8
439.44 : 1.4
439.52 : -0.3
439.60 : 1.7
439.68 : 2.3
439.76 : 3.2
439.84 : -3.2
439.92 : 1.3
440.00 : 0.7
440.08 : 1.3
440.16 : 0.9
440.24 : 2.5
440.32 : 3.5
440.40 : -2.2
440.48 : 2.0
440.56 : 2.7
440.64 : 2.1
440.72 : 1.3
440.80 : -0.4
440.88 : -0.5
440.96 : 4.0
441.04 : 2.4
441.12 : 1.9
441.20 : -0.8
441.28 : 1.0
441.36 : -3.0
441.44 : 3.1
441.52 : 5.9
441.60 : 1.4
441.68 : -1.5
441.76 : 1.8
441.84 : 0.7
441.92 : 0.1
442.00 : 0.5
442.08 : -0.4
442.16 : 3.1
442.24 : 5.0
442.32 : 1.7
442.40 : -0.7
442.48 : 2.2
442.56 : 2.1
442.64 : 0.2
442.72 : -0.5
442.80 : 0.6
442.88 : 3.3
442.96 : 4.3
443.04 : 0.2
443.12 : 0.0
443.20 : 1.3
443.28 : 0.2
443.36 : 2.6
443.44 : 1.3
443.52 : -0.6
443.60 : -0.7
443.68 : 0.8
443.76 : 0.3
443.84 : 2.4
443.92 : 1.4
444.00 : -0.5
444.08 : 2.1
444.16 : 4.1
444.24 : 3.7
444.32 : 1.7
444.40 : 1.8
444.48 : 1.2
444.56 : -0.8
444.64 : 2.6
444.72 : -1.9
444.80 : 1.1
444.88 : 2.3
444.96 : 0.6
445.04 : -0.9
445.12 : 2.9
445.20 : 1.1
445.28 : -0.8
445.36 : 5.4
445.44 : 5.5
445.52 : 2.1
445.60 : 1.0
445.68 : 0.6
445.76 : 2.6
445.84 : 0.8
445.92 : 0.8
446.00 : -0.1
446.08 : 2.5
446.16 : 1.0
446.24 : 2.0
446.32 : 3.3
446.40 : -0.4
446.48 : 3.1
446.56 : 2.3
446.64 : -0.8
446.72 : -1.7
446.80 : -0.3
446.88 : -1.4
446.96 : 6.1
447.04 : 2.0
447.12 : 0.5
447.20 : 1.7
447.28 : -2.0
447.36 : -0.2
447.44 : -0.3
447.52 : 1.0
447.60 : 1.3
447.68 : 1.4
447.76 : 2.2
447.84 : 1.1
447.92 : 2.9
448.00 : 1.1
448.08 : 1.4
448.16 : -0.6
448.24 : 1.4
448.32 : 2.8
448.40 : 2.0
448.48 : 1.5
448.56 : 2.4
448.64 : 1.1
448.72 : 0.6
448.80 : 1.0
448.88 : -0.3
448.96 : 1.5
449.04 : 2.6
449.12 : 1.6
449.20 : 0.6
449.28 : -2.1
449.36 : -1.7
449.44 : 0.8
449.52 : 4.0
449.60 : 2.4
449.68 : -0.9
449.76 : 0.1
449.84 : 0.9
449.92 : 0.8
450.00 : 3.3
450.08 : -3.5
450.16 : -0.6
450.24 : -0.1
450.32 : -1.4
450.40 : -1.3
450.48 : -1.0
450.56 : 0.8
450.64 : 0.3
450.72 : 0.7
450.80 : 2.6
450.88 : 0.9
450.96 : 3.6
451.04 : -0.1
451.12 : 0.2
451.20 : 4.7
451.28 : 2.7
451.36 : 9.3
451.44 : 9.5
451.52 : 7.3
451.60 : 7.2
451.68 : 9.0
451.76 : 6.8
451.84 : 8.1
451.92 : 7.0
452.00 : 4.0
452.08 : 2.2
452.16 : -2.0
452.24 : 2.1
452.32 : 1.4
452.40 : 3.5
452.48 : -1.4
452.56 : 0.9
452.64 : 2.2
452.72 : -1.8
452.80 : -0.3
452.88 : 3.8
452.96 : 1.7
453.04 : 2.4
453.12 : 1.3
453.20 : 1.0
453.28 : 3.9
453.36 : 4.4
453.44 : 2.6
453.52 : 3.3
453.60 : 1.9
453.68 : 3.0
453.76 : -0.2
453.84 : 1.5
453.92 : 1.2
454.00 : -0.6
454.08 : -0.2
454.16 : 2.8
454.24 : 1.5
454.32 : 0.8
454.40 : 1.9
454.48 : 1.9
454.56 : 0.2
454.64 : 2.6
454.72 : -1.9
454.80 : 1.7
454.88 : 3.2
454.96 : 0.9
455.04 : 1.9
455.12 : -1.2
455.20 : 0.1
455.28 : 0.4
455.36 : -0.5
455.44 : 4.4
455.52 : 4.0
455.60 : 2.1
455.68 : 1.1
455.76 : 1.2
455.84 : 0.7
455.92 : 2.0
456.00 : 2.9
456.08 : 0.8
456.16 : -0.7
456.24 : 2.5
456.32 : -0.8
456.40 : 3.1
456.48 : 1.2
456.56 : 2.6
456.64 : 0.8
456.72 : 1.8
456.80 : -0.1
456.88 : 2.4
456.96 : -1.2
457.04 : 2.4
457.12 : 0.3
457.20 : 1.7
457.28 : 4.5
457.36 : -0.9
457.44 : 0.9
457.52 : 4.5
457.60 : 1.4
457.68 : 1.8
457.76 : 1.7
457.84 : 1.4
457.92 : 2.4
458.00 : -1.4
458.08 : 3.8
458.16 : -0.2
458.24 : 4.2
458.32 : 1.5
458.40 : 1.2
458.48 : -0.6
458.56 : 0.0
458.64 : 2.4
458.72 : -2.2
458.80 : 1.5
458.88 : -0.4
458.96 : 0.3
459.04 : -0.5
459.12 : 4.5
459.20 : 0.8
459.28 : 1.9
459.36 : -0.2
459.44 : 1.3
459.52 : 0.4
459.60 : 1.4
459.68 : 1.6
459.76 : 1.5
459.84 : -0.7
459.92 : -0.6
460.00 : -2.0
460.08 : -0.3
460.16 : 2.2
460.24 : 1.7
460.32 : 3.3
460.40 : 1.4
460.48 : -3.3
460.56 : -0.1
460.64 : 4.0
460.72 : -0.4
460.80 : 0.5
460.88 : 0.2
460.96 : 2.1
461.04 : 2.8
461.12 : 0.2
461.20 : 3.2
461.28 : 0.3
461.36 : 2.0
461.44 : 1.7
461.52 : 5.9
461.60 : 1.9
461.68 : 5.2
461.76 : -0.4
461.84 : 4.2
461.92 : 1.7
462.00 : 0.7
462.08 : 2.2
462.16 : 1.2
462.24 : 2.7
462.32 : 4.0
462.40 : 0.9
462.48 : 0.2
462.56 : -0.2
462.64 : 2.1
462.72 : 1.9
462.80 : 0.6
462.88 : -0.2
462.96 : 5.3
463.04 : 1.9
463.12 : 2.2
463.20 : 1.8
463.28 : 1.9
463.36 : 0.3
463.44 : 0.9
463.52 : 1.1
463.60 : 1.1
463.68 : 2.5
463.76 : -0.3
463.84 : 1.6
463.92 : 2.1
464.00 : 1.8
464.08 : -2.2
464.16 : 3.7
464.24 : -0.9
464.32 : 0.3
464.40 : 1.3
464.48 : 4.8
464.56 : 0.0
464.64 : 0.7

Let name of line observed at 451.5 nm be [O II] 3727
